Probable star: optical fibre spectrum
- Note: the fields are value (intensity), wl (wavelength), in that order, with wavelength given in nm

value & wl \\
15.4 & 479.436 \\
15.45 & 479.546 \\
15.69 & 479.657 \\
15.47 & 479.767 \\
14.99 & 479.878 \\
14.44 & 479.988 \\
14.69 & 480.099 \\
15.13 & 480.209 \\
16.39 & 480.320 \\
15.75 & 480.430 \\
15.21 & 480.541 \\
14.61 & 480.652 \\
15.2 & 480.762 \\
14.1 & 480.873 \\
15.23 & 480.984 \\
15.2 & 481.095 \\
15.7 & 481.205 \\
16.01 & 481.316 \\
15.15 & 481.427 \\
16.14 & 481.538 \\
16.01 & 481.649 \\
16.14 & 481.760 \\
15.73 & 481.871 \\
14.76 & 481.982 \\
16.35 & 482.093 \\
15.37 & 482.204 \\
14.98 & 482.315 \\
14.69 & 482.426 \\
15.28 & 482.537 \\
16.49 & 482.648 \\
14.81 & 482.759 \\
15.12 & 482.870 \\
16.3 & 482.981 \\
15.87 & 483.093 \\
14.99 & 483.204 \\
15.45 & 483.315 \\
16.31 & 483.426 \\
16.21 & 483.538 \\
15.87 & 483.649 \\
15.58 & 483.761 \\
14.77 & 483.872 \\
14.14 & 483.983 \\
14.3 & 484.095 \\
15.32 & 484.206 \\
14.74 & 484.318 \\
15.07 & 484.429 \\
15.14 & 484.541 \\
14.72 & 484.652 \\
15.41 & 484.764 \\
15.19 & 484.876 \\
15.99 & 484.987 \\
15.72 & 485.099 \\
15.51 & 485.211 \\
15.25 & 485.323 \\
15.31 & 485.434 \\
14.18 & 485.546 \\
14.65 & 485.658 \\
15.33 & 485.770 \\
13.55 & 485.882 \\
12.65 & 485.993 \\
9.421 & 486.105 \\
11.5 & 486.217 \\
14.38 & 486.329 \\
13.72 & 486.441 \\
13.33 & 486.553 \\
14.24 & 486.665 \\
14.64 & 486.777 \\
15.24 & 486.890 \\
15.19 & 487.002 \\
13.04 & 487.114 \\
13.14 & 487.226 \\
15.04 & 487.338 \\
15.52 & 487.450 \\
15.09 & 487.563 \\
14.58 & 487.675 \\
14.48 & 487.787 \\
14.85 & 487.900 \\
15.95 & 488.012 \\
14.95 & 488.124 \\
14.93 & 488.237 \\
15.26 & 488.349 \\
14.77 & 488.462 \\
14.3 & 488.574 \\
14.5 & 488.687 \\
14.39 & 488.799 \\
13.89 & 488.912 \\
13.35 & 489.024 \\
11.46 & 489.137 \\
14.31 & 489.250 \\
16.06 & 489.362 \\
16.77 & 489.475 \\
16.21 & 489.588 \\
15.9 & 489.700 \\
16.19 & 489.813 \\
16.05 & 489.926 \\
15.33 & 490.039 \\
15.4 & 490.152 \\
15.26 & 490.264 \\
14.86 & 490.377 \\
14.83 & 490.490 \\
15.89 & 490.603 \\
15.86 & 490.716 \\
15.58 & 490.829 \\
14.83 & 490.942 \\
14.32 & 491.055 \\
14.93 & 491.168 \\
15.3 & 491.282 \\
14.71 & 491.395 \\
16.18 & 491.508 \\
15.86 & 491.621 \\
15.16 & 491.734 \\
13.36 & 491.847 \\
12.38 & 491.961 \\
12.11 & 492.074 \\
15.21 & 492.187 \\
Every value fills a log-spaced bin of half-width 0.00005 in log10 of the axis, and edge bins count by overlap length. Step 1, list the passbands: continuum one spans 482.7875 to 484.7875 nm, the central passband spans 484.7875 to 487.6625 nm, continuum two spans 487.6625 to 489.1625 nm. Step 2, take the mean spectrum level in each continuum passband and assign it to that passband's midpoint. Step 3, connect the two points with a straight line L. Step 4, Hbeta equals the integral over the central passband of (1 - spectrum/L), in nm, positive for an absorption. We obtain 0.109 nm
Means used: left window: 15.3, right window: 14.5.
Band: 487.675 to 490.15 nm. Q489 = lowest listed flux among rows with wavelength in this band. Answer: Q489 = 11.46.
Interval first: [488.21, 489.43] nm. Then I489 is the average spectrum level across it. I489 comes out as 14.3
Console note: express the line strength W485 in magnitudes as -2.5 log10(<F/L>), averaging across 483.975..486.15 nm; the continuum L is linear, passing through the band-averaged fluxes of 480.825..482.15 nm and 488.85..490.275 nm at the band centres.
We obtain 0.05 mag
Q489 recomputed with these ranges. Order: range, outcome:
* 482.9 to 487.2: 9.421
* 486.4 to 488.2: 13.04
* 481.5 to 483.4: 14.69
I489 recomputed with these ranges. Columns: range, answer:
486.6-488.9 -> 14.7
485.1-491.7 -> 14.7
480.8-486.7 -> 15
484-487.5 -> 14.4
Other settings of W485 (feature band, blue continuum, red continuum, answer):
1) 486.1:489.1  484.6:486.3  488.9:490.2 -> 0.034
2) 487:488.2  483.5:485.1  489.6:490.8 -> 0.052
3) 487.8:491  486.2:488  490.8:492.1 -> -0.043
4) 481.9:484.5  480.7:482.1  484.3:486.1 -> -0.015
